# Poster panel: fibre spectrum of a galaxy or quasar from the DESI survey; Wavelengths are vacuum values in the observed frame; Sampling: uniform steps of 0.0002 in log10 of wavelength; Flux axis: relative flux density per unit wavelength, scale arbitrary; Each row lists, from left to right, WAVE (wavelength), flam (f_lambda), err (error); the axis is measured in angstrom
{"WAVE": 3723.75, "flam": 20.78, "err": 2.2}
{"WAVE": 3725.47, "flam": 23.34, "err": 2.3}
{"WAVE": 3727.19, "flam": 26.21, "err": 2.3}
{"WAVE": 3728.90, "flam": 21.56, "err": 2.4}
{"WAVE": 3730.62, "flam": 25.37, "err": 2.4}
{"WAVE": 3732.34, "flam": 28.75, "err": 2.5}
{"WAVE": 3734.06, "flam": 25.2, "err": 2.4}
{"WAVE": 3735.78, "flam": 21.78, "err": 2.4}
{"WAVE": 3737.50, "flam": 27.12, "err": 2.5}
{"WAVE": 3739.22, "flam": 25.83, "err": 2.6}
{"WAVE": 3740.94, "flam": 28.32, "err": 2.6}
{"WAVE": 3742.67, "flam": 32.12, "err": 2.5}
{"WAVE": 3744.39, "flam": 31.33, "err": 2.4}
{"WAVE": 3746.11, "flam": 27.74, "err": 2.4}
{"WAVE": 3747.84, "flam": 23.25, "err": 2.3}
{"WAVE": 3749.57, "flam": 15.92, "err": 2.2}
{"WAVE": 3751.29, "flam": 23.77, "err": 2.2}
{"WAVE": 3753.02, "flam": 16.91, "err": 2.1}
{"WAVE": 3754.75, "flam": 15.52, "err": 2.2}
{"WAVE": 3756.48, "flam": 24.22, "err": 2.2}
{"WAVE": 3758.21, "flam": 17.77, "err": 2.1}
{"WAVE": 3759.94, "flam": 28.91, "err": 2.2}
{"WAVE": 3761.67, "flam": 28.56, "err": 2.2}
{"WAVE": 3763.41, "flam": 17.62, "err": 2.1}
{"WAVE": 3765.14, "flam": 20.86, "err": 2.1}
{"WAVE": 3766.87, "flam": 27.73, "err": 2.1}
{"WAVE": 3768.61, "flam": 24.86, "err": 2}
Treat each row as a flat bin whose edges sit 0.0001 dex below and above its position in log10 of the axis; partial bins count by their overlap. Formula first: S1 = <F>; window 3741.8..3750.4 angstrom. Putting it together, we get 26.1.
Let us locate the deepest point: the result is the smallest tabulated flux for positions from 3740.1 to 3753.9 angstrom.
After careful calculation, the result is 15.92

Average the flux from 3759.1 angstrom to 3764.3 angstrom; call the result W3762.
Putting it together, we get 25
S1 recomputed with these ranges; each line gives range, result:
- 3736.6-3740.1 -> 26.5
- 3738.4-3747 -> 29.1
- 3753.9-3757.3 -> 19.8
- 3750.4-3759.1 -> 19.7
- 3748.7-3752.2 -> 19.8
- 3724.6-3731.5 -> 24.1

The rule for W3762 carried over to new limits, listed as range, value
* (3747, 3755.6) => 19.1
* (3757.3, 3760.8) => 23.4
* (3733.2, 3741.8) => 25.7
